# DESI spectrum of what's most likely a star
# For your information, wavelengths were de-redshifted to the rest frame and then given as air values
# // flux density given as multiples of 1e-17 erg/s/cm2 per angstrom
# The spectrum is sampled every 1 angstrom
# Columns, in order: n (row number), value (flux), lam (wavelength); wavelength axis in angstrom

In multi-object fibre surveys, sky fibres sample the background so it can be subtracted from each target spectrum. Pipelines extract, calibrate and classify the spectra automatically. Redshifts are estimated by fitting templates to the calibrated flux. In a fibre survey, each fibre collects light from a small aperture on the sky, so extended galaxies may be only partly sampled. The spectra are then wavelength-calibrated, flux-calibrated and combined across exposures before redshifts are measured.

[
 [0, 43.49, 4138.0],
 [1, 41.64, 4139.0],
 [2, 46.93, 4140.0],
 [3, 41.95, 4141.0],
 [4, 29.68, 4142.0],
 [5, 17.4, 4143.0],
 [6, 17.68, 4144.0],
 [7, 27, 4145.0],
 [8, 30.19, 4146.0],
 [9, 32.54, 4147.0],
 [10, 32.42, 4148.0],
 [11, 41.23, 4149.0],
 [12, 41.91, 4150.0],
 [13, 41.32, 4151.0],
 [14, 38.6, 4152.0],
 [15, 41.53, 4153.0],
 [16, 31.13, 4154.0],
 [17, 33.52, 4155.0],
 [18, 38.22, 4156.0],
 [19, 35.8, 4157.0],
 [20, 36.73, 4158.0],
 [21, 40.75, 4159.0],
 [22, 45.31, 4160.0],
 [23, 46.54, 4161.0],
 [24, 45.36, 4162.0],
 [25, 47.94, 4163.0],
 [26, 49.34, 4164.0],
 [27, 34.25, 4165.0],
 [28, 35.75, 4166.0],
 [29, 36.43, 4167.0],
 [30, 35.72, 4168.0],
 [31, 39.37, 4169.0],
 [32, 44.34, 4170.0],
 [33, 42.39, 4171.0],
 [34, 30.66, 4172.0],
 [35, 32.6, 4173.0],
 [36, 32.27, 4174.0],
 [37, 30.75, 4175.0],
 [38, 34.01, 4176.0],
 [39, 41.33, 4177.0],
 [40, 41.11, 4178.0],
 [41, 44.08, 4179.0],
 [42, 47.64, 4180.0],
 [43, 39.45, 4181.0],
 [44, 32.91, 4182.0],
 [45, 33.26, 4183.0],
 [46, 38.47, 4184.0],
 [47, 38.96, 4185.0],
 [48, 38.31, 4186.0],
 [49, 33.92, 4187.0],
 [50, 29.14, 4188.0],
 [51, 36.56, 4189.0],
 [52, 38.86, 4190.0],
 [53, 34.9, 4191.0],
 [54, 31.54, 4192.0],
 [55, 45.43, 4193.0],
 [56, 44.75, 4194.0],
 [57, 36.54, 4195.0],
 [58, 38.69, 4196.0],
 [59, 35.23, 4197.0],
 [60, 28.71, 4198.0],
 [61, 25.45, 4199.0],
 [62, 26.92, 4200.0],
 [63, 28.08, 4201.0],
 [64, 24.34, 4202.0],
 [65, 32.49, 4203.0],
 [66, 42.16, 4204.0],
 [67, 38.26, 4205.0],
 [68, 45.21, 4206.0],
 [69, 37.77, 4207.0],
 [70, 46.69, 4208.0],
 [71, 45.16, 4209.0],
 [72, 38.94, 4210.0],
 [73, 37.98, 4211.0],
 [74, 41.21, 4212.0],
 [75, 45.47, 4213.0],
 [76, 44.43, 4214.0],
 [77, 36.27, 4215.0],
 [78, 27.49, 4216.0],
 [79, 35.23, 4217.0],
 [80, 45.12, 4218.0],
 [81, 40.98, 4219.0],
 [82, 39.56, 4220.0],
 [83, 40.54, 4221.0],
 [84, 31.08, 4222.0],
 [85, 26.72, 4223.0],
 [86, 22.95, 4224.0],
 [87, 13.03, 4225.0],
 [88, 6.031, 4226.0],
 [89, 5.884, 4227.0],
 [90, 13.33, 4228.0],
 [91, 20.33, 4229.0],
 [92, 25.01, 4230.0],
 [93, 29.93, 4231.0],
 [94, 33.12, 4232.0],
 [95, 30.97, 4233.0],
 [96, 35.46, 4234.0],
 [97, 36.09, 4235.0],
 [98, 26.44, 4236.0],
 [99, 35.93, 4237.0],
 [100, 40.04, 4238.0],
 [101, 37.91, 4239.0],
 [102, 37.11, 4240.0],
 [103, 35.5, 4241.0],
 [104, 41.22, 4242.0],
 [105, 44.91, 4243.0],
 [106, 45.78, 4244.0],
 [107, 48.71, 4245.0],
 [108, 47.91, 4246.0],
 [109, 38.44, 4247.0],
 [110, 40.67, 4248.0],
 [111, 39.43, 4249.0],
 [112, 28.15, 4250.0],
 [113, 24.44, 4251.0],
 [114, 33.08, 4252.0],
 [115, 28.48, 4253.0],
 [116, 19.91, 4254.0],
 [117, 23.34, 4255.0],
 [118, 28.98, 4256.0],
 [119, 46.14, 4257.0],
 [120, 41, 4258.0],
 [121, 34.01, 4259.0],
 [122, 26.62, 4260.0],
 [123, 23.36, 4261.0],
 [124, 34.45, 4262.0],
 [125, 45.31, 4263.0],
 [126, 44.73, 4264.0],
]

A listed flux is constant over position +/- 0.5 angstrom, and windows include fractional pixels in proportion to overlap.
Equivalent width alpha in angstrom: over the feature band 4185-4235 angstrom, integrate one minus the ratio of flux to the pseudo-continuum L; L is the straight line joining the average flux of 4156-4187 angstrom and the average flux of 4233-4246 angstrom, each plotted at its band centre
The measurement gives 7.1 angstrom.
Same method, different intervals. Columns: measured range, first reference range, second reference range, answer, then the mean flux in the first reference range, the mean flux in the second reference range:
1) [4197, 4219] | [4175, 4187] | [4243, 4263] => 0.1 angstrom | 38.5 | 34.9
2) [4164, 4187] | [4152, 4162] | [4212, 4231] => -0.9 angstrom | 39.2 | 29.2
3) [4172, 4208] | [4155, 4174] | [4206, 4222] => 3.4 angstrom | 39.5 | 40.1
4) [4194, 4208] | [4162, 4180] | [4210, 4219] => 1.6 angstrom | 38.8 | 39.2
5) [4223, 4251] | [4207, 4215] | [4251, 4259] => 2.7 angstrom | 42.1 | 31.3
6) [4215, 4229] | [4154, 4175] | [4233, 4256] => 3.7 angstrom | 38.8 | 35.6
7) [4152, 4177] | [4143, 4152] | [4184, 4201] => -3.7 angstrom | 32.5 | 35.1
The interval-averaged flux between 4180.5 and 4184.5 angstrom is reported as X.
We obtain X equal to 36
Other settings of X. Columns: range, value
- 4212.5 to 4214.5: 45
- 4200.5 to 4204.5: 31.8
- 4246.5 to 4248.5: 39.6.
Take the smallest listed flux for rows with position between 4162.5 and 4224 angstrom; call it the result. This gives 22.95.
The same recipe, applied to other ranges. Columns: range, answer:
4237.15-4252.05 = 24.44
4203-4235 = 5.884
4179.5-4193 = 29.14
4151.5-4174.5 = 30.66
